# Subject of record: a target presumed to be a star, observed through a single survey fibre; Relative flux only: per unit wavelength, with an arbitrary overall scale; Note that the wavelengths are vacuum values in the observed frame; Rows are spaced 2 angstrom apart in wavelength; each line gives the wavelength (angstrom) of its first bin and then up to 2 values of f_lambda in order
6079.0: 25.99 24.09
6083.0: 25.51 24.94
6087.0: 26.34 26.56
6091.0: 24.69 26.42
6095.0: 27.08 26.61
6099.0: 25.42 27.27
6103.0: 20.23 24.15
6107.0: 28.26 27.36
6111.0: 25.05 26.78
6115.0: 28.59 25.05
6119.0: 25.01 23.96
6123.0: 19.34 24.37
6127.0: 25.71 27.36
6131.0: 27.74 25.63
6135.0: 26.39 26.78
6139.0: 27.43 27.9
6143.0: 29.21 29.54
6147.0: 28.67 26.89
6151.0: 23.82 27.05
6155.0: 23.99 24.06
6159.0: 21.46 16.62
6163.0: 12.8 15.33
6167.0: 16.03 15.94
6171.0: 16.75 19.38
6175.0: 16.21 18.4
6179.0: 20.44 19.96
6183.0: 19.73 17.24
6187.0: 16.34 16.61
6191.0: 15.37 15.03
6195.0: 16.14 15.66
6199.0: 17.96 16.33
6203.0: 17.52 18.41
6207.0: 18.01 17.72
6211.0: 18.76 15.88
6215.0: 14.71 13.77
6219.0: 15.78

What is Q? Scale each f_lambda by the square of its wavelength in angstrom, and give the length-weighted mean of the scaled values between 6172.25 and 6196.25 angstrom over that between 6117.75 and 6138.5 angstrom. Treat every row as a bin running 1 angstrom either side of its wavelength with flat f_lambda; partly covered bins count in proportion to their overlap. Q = 0.7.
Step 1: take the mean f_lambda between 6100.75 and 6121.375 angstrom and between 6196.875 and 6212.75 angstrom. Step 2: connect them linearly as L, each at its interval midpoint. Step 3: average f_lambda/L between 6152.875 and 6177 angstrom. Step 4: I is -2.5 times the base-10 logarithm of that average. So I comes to 0.14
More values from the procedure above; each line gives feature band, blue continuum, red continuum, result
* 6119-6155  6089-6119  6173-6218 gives -0.16 mag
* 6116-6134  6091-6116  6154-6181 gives -0.07 mag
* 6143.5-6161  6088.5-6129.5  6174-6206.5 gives -0.19 mag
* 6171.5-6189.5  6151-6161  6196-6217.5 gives 0.11 mag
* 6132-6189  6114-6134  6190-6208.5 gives -0.02 mag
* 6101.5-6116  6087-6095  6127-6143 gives 0.03 mag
